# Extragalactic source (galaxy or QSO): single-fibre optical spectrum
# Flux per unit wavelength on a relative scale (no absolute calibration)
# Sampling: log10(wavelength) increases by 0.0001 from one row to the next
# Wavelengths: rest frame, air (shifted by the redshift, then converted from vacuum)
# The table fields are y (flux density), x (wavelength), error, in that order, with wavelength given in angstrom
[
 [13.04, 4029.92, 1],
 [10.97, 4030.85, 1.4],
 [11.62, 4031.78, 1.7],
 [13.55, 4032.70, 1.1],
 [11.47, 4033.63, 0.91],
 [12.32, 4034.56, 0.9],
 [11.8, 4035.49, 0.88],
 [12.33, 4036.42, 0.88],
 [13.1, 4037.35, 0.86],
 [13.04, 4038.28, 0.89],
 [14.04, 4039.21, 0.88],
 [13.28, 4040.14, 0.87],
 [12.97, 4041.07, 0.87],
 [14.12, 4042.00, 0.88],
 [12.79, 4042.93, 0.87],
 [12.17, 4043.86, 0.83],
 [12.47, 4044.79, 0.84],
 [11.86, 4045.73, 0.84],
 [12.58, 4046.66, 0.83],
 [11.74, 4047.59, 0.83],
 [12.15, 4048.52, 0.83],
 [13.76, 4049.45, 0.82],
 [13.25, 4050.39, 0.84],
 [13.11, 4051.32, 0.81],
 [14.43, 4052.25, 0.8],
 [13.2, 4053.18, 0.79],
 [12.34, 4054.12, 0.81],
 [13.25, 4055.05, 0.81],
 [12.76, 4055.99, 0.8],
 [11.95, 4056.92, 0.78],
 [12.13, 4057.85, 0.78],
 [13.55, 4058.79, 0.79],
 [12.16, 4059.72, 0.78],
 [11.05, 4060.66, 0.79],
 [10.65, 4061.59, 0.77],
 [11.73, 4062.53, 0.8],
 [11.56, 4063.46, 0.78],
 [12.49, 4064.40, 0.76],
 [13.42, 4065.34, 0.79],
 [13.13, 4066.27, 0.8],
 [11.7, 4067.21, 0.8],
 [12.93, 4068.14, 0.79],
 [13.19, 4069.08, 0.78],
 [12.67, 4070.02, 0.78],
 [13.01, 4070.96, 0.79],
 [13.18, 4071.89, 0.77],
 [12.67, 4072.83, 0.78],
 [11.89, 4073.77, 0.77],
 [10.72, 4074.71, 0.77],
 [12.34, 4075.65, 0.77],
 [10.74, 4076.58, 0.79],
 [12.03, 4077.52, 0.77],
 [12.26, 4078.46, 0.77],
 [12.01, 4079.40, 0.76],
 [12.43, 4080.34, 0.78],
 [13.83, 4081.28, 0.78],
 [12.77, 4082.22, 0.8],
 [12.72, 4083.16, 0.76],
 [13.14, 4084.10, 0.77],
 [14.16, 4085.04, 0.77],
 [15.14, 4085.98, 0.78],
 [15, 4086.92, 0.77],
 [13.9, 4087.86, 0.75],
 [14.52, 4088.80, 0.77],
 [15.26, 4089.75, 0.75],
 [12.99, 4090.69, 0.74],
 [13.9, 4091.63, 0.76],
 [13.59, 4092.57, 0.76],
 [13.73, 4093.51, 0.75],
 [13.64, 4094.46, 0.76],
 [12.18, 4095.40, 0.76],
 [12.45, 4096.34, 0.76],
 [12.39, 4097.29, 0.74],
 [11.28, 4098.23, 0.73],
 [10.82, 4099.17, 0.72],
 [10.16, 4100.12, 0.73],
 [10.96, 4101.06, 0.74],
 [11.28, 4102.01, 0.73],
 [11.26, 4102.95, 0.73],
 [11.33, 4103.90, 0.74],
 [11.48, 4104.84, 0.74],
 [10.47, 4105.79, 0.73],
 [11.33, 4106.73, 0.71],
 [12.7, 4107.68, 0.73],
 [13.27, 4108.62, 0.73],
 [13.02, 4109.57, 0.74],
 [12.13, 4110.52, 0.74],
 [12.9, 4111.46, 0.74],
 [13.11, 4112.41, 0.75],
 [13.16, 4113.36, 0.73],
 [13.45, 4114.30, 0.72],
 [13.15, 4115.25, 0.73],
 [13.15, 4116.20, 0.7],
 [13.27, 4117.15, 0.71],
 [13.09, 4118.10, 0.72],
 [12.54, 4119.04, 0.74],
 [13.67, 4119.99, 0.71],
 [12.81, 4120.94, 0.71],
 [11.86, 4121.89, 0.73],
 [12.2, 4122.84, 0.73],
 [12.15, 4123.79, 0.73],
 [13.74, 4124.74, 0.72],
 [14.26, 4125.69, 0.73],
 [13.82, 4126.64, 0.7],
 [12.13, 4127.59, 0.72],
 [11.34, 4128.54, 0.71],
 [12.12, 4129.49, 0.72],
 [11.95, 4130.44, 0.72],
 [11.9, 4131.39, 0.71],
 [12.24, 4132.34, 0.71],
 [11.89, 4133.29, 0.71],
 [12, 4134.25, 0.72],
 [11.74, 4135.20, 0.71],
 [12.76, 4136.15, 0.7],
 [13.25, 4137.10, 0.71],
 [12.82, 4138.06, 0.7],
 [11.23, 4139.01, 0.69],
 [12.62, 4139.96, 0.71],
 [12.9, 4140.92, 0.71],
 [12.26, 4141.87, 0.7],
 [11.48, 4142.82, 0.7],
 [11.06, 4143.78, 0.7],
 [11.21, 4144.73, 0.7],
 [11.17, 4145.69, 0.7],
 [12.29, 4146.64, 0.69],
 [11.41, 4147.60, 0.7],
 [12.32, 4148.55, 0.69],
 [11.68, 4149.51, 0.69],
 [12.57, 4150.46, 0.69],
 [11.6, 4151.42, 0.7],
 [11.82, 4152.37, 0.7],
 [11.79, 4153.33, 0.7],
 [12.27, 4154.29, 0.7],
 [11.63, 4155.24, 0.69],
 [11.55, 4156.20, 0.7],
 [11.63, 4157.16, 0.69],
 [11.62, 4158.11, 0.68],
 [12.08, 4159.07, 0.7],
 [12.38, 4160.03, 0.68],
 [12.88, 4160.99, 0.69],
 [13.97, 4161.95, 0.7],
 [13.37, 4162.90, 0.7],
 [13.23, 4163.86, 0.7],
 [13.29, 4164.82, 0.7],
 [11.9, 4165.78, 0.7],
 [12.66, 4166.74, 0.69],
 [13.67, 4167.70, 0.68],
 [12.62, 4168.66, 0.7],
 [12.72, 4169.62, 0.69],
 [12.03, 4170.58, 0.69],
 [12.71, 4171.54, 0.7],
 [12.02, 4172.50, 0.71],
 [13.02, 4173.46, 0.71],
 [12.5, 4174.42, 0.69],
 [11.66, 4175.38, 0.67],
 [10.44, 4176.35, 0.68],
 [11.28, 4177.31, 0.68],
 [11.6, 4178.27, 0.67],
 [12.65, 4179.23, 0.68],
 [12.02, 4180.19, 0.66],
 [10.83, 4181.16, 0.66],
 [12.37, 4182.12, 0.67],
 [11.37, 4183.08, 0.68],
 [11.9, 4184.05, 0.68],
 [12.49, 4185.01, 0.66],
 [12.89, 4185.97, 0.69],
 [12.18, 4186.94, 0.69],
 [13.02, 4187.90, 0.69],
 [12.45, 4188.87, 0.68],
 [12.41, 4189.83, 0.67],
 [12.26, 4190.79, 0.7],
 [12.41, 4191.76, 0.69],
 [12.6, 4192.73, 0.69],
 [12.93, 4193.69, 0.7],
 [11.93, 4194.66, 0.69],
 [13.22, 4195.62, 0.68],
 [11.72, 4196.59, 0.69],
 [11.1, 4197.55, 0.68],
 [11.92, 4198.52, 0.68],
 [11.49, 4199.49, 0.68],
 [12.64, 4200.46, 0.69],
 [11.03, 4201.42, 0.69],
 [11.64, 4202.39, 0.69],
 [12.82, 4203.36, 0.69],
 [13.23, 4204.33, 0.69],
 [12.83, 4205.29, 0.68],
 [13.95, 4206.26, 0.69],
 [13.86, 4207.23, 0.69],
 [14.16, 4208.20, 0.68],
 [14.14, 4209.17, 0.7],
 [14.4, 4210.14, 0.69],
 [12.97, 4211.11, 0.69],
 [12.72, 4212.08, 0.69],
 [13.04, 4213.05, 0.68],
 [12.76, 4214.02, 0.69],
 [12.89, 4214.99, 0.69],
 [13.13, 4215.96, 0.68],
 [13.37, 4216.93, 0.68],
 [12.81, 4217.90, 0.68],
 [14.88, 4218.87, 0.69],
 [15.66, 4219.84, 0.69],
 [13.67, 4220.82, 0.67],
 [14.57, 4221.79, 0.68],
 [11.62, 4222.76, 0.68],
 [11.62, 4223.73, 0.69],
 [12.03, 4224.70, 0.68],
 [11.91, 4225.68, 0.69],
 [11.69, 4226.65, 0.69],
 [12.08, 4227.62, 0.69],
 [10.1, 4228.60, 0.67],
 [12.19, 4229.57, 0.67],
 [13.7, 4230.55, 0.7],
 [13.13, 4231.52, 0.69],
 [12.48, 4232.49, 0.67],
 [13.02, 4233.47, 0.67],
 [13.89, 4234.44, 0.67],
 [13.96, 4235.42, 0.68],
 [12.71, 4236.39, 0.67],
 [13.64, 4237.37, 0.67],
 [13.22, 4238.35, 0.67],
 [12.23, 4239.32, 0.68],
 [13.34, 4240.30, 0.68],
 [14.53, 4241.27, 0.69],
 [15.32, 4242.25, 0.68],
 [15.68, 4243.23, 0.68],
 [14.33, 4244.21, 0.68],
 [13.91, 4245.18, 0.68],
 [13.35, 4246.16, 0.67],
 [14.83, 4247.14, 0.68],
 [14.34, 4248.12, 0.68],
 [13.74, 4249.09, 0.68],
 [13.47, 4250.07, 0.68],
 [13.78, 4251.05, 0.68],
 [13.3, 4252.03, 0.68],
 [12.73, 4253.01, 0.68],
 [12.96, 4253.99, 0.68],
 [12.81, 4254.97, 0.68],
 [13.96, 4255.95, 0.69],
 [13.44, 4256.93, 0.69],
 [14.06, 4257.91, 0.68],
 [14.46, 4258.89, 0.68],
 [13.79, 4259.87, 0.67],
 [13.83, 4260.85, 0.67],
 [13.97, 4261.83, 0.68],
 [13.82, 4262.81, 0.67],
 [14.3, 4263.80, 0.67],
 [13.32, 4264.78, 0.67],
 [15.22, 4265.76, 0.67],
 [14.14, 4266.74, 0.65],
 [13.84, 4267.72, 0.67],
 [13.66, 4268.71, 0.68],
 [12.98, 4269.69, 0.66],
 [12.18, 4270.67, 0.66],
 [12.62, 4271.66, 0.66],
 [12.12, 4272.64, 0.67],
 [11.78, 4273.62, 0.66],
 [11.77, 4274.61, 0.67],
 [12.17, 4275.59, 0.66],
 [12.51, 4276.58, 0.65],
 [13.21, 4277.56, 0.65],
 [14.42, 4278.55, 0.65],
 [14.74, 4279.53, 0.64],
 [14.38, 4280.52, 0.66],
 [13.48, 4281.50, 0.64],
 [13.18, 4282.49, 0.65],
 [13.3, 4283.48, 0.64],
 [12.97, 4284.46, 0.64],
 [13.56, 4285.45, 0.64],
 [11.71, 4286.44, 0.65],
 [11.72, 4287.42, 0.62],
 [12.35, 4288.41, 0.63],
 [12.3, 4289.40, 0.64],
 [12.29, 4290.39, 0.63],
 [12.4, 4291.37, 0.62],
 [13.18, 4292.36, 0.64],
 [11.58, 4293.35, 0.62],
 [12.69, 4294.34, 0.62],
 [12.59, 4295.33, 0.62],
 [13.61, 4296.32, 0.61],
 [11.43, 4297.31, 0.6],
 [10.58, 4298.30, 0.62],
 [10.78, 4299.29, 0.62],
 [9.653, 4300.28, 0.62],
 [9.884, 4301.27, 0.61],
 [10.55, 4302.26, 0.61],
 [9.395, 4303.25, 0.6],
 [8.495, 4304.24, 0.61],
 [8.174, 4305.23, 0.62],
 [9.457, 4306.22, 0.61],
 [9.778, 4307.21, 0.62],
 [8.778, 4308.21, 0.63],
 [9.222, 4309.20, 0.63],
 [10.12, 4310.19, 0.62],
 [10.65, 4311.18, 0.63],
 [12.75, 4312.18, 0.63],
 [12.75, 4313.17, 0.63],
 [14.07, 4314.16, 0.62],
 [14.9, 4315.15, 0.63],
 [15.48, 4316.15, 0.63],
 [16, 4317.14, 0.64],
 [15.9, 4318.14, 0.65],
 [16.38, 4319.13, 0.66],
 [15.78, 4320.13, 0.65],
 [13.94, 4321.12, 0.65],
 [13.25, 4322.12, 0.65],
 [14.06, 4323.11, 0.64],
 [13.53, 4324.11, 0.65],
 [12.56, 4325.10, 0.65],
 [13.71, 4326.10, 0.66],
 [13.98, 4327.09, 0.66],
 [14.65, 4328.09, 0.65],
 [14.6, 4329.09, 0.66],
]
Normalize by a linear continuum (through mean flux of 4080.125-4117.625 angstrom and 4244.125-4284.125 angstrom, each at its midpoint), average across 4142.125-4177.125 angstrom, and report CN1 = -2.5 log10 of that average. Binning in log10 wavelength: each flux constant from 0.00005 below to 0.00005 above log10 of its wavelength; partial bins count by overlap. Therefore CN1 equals 0.08 mag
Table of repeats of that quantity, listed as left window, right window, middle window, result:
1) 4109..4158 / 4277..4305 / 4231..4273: -0.12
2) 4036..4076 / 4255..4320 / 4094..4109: 0.08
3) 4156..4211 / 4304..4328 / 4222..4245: -0.04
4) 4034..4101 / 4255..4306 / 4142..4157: 0.08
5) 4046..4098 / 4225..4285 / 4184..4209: 0.06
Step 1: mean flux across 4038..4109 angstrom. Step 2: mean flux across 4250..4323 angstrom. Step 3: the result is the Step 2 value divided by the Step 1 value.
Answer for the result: 1.01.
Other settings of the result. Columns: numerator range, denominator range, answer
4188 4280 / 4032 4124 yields 1.04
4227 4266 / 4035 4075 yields 1.07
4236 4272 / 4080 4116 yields 1.08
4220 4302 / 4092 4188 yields 1.06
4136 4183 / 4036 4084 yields 0.97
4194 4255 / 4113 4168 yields 1.06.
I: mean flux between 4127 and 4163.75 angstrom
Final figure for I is 12.1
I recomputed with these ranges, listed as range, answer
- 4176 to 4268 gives 13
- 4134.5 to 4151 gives 12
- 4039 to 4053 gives 13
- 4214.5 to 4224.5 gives 13.4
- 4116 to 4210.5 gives 12.4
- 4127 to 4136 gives 12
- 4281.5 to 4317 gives 11.7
